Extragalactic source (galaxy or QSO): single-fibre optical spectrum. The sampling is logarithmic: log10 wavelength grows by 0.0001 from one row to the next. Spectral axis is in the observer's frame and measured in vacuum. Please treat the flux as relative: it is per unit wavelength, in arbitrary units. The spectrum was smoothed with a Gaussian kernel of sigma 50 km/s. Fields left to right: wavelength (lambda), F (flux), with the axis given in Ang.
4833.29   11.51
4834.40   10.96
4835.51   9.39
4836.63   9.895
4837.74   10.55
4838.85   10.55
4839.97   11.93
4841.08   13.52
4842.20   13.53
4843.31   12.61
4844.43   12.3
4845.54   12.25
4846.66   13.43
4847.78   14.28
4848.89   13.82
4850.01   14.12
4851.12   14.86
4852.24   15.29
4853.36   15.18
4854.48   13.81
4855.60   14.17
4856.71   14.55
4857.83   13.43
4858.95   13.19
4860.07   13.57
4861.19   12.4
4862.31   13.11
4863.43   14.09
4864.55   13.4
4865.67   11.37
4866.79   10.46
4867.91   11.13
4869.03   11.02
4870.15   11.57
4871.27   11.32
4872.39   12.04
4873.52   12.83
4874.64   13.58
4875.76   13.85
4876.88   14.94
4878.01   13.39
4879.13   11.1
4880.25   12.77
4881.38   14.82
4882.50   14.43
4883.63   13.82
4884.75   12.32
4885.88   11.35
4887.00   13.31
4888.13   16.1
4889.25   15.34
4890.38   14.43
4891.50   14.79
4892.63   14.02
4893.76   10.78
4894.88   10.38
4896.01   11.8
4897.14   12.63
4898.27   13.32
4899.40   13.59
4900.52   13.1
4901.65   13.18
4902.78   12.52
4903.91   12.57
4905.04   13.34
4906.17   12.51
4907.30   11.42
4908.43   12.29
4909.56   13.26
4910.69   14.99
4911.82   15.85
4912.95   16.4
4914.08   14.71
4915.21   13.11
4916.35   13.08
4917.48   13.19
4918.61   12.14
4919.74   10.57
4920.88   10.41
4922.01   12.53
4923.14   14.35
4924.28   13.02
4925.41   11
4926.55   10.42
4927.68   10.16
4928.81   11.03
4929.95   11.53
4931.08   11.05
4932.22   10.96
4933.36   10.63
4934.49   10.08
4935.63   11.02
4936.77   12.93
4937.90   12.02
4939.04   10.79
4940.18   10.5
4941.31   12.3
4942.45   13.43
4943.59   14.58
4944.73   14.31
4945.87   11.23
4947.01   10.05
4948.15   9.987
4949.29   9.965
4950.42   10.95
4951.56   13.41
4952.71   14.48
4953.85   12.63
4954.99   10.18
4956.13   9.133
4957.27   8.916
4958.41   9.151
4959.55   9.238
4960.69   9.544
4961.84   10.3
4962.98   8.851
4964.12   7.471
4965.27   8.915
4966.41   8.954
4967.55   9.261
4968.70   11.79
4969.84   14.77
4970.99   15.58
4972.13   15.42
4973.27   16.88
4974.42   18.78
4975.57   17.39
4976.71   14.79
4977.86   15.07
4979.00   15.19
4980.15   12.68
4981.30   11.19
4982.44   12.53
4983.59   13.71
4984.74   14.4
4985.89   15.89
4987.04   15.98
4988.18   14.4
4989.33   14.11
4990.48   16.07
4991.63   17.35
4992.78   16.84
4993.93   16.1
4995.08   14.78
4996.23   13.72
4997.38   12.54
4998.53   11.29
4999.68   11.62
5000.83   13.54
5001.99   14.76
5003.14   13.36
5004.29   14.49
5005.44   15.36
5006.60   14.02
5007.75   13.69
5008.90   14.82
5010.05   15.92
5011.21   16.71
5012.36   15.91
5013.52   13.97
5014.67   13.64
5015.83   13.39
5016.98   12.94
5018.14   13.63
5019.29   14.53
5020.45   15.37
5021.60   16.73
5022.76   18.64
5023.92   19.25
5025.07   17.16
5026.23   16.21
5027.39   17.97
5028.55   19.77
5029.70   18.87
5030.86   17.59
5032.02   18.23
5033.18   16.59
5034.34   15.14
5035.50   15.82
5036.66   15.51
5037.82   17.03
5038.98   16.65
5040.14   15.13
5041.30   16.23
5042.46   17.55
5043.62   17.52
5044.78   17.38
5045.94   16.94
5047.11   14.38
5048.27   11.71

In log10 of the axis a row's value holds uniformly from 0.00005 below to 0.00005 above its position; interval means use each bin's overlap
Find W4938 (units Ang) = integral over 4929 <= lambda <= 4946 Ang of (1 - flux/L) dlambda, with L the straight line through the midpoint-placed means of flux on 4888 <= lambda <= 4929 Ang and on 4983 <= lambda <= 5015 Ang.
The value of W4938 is 2.1 Ang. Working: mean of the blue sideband 12.9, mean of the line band 11.8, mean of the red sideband 14.6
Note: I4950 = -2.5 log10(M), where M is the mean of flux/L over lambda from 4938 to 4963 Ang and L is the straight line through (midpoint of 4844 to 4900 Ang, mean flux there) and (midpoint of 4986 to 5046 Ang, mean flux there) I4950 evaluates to 0.29 mag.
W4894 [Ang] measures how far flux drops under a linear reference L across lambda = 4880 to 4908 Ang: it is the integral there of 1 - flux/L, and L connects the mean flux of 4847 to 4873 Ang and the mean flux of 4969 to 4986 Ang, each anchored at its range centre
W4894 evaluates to 1.0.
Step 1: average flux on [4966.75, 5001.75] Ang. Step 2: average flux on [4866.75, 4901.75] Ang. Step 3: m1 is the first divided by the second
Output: 1.1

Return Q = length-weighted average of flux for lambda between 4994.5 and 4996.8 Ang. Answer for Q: 14.3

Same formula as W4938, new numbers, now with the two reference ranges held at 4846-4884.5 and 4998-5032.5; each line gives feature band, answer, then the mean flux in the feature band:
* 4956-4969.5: 4.9 Ang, 9.4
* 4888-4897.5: 0.3 Ang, 13.3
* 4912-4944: 4.7 Ang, 12.1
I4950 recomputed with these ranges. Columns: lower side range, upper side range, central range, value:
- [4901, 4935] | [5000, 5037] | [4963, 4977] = 0.081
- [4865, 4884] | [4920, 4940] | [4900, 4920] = -0.127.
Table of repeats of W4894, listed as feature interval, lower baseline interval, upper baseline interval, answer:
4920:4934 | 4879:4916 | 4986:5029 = 2.5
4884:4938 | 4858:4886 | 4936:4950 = -1.7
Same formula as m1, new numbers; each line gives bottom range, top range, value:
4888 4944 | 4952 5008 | 1.05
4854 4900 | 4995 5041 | 1.18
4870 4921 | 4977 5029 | 1.13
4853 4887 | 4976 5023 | 1.12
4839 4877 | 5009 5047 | 1.25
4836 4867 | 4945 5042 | 1.08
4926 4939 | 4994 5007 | 1.24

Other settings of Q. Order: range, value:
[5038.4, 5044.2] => 16.6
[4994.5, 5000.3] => 12.8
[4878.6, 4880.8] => 12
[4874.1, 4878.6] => 13.9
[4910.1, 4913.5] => 15.7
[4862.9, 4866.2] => 13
